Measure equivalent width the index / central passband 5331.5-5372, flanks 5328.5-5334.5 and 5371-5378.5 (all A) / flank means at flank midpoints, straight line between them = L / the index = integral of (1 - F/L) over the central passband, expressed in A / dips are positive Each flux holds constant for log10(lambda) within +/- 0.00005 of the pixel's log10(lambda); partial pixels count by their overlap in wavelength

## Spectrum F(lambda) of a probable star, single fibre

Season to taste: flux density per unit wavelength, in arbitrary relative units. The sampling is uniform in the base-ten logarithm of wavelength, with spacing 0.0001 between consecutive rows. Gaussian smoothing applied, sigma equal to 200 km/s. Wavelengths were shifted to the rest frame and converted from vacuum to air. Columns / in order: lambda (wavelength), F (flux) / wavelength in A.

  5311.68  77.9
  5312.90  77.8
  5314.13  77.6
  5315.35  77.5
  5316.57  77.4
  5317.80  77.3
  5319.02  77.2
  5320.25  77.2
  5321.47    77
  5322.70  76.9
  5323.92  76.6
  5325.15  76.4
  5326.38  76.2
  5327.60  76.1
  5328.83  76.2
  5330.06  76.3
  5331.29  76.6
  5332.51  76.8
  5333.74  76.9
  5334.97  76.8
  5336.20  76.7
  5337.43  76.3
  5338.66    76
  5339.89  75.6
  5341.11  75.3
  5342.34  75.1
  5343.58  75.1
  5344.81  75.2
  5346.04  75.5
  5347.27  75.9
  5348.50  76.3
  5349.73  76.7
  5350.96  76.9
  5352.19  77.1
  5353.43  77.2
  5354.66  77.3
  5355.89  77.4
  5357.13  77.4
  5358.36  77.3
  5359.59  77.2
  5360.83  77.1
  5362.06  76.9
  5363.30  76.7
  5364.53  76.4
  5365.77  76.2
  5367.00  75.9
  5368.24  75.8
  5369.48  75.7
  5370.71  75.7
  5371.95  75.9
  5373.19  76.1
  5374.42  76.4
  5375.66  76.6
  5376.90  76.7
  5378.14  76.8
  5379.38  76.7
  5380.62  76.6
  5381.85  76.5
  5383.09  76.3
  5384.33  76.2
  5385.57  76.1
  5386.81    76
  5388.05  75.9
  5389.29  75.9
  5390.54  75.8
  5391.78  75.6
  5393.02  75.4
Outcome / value 0.0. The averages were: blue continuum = 76.6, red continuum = 76.3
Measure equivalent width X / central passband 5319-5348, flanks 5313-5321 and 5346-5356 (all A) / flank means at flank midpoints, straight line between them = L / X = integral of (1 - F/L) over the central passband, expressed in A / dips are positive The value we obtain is 0.3 A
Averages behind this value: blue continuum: 77.4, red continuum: 76.8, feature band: 76.2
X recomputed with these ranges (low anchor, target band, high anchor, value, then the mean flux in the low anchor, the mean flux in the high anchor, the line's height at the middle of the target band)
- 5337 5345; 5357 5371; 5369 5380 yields -0.1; 75.5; 76.3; 76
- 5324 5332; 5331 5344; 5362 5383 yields 0.0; 76.3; 76.3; 76.3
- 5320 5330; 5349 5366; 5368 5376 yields -0.2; 76.5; 76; 76.2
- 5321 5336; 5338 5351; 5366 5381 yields 0.1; 76.5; 76.2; 76.4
